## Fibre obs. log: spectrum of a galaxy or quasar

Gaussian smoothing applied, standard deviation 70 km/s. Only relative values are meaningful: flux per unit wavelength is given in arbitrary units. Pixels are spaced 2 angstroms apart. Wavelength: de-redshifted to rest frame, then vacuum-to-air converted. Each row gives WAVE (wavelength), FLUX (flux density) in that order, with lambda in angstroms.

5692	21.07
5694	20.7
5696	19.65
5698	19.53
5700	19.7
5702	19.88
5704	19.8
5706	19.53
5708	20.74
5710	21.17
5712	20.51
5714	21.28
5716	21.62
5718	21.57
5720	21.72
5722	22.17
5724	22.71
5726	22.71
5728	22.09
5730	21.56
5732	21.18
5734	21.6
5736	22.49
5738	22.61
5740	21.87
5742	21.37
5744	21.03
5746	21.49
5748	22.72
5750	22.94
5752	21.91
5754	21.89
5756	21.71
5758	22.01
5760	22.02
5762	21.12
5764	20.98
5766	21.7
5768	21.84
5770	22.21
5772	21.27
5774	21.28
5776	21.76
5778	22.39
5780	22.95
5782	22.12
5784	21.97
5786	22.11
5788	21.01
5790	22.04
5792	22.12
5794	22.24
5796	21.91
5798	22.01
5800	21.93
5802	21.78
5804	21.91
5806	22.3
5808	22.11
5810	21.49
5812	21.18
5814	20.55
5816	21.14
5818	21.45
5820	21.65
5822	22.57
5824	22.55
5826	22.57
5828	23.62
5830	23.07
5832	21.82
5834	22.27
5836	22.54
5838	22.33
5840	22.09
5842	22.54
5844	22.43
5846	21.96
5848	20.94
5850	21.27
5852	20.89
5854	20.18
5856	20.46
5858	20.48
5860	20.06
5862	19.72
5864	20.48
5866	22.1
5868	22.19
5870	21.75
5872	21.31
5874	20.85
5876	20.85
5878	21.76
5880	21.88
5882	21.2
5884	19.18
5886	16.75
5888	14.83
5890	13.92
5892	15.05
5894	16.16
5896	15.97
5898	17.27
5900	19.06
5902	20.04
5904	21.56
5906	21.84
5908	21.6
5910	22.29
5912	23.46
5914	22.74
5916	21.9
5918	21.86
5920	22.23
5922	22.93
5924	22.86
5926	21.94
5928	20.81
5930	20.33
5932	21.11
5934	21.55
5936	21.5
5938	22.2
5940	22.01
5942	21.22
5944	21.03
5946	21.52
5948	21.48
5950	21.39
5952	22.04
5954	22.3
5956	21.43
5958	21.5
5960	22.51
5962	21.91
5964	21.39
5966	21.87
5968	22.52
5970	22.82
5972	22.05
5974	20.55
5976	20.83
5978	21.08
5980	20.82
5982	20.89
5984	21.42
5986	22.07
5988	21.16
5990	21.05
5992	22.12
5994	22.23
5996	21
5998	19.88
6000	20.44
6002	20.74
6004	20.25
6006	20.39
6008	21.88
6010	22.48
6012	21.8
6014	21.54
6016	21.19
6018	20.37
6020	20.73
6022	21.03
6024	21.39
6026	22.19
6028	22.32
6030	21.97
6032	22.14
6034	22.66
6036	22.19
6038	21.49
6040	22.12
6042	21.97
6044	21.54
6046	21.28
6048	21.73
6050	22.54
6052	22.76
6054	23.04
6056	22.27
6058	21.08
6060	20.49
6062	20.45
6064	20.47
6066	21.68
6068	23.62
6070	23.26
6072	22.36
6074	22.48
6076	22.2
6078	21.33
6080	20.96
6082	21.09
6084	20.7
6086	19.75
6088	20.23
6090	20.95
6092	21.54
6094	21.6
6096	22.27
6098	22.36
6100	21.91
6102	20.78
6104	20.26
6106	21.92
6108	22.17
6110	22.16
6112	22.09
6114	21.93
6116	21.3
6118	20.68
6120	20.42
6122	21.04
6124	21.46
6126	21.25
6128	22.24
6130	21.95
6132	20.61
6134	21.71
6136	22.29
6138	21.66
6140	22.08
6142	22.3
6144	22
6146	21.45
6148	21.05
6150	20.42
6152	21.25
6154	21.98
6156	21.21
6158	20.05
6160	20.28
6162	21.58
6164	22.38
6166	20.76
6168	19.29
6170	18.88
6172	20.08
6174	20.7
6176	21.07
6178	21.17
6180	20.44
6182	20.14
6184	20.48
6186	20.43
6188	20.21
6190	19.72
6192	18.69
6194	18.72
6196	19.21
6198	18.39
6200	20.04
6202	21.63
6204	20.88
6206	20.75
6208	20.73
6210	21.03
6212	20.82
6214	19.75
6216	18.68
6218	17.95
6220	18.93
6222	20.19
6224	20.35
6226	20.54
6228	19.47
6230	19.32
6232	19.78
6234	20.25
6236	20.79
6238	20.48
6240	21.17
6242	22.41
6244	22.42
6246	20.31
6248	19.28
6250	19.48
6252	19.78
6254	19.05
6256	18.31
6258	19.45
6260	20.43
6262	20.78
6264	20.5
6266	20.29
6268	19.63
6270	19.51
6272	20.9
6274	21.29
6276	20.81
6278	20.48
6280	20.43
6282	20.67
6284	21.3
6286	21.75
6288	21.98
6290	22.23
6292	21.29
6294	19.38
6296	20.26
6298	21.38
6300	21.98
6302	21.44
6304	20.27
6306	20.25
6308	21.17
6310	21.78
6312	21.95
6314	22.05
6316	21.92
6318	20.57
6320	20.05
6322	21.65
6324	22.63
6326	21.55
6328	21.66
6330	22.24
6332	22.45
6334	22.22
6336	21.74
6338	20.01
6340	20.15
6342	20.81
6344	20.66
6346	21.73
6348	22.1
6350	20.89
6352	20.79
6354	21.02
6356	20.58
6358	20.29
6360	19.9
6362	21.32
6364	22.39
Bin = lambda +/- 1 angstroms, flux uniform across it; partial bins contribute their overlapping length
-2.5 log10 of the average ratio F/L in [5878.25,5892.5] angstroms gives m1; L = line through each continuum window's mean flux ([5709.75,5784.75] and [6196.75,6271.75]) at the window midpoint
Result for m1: 0.19 mag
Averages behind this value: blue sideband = 21.8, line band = 17.9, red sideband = 20.1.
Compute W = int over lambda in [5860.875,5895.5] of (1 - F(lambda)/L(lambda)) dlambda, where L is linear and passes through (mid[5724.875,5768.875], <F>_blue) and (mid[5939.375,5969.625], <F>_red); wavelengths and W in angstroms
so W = 3.9 angstroms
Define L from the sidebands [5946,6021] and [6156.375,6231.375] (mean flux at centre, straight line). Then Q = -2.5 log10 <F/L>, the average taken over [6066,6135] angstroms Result -0.044 mag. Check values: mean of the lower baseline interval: 21.4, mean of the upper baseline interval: 20.1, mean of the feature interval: 21.5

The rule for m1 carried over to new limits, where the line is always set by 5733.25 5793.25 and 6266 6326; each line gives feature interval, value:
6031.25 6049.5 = -0.02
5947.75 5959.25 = -0.01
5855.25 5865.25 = 0.08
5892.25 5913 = 0.10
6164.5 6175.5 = 0.06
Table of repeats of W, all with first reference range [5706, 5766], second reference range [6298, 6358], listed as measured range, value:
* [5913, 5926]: -0.5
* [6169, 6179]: 0.5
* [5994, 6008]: 0.6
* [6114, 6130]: 0.1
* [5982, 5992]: 0.0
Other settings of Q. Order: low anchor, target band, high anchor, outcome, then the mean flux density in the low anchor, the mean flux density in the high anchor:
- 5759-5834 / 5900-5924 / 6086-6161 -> -0.011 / 21.9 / 21.4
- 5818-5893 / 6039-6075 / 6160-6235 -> -0.079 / 20.9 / 20.1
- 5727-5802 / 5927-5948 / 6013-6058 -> 0.025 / 21.9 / 21.8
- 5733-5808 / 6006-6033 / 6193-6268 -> -0.034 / 21.9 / 20.1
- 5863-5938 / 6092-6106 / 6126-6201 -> -0.046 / 20.4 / 20.7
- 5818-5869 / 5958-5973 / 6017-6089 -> -0.021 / 21.7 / 21.7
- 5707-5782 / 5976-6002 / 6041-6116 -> 0.027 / 21.8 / 21.6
